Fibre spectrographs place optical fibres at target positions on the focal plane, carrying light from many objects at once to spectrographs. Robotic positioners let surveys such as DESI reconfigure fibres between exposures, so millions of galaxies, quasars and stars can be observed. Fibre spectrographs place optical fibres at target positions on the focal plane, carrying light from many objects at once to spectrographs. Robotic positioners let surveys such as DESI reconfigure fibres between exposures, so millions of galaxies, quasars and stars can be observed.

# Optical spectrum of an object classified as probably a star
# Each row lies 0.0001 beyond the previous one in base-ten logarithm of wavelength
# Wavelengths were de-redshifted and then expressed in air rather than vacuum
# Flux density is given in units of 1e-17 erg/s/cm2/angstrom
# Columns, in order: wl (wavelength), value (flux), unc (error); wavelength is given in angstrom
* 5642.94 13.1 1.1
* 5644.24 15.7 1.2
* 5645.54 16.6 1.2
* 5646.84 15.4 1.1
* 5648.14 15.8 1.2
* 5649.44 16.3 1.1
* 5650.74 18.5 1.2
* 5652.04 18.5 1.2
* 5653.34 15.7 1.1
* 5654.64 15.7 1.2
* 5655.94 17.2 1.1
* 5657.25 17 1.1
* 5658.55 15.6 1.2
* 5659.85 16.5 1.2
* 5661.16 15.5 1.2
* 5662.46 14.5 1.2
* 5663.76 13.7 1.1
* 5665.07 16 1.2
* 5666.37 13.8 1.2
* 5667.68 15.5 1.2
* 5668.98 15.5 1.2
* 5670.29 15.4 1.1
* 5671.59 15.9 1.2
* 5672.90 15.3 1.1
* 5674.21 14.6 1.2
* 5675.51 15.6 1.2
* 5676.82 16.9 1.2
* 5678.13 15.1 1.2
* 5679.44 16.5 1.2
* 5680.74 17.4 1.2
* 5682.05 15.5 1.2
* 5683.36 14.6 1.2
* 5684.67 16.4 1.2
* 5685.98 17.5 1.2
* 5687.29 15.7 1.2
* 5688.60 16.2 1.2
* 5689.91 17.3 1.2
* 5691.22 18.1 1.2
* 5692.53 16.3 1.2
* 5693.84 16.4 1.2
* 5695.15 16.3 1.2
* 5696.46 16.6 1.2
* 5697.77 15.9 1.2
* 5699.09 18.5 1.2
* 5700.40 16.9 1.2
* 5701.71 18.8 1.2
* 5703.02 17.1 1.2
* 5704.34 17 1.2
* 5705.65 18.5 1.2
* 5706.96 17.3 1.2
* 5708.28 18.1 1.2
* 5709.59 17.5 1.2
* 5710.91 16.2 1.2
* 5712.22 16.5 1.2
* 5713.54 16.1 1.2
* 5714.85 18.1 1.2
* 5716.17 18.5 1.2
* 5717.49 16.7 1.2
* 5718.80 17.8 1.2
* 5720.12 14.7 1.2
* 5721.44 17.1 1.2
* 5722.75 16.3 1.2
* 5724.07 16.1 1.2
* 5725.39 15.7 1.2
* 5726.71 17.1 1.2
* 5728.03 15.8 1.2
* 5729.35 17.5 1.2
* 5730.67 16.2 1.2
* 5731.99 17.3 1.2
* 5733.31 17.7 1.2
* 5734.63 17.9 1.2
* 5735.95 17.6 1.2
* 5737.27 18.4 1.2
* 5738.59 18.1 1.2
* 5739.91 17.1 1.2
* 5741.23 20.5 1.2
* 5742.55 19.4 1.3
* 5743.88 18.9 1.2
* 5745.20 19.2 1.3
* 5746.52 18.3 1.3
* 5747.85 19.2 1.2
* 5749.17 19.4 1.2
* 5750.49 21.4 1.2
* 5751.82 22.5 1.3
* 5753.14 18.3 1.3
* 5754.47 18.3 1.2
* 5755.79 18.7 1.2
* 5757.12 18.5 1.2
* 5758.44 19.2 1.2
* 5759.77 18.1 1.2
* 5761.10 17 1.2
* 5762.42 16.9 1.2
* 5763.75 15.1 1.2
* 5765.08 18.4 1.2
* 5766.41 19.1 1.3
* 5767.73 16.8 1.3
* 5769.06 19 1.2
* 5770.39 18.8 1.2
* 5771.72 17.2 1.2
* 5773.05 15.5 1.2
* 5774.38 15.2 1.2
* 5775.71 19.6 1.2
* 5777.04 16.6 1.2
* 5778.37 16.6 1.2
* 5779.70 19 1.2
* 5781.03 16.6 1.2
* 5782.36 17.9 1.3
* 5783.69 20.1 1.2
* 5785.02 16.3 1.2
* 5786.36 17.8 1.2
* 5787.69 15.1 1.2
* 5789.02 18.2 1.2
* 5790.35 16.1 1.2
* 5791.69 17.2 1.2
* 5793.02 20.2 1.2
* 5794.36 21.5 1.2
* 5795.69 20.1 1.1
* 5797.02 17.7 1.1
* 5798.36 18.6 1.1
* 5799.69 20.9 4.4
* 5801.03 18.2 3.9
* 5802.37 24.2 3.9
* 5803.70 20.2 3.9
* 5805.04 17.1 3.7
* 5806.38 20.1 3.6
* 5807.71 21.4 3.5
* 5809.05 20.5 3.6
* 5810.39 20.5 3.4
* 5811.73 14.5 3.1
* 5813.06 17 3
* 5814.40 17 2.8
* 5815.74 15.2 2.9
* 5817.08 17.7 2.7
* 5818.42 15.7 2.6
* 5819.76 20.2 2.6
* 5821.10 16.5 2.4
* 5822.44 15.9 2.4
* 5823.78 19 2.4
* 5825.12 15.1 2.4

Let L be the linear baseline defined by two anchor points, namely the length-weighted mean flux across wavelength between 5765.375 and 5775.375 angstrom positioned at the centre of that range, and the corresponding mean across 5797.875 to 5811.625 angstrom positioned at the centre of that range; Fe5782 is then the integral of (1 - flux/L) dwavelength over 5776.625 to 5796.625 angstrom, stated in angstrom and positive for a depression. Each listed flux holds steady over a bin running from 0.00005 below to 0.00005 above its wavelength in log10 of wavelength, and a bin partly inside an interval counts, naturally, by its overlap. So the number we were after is 0.74 angstrom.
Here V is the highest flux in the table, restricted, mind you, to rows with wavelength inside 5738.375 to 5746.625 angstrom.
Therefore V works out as 20.5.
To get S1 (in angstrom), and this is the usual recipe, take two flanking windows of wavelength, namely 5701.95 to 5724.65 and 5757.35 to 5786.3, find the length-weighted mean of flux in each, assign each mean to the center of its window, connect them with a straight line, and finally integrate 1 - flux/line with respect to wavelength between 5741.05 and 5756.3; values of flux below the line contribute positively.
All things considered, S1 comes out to -1.8 angstrom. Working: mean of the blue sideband 17.1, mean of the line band 19.5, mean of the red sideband 17.6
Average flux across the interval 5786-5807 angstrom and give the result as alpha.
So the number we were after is 19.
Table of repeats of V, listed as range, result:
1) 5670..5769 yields 22.5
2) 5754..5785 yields 20.1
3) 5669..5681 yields 17.4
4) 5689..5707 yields 18.8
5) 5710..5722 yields 18.5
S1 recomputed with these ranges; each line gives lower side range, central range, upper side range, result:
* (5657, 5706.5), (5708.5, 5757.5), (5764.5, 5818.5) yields -2.0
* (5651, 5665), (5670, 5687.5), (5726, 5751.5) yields 0.8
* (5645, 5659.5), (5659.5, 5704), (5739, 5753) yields 3.6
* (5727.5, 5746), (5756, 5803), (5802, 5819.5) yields 0.5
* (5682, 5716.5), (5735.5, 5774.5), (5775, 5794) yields -2.1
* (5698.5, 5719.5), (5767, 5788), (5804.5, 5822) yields 0.4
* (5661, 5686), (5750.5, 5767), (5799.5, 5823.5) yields -1.1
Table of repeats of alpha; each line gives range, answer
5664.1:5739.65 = 16.6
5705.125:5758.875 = 17.9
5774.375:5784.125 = 17.8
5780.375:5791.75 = 17.3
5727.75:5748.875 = 18.1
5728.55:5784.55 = 18.2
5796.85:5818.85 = 18.7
